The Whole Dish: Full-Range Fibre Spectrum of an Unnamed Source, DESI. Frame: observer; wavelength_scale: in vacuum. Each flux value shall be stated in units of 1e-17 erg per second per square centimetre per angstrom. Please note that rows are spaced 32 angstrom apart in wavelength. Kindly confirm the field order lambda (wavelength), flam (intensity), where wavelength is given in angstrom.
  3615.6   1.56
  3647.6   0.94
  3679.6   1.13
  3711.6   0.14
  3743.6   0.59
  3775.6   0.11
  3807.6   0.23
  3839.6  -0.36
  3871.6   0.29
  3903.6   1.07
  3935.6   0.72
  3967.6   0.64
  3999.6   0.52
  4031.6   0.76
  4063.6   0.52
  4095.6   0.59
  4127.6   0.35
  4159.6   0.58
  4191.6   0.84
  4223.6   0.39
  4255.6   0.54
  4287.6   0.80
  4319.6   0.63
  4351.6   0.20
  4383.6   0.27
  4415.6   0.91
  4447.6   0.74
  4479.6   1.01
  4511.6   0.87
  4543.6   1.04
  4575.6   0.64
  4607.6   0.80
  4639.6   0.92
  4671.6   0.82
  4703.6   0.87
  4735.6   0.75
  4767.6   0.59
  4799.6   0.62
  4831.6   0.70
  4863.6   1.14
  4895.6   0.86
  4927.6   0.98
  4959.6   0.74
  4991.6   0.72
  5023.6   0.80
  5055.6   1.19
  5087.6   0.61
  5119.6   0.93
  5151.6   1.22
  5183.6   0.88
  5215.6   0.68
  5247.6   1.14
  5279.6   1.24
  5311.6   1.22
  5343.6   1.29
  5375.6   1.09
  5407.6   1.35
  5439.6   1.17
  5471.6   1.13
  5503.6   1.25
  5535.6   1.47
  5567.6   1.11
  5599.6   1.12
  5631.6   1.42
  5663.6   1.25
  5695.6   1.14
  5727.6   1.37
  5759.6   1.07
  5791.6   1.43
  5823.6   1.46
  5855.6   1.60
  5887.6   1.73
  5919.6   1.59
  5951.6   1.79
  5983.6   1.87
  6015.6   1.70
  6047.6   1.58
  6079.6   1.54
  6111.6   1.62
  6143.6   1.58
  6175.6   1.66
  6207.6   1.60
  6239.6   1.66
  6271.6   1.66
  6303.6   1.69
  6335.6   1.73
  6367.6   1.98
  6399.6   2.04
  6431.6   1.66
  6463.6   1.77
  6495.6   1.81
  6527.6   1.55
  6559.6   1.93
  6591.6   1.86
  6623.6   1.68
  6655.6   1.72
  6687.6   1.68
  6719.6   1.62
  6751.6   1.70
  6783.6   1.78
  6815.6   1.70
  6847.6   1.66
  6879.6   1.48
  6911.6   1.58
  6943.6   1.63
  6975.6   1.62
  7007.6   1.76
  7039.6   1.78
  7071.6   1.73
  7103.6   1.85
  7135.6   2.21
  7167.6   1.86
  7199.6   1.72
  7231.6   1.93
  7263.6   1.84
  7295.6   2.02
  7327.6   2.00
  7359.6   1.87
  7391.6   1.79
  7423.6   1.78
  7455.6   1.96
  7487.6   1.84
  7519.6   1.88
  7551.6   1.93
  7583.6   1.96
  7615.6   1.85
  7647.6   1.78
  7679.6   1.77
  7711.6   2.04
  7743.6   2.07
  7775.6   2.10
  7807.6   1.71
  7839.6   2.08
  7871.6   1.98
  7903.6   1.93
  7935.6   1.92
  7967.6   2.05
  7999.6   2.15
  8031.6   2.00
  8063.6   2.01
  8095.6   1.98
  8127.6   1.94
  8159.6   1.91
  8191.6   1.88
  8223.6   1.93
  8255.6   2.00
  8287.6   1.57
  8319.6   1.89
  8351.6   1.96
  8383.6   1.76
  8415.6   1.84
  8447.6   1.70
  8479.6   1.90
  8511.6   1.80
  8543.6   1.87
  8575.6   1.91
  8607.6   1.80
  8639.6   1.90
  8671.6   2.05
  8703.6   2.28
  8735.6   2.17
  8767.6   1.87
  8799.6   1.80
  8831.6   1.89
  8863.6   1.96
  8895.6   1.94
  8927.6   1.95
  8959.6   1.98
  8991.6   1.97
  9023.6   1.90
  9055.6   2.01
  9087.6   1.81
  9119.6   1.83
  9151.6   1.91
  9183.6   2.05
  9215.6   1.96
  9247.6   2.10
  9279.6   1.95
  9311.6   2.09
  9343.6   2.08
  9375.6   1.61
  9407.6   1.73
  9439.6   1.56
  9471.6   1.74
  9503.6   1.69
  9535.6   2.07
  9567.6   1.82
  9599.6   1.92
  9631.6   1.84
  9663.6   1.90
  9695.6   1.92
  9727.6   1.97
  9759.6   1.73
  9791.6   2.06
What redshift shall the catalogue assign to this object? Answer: 0.326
